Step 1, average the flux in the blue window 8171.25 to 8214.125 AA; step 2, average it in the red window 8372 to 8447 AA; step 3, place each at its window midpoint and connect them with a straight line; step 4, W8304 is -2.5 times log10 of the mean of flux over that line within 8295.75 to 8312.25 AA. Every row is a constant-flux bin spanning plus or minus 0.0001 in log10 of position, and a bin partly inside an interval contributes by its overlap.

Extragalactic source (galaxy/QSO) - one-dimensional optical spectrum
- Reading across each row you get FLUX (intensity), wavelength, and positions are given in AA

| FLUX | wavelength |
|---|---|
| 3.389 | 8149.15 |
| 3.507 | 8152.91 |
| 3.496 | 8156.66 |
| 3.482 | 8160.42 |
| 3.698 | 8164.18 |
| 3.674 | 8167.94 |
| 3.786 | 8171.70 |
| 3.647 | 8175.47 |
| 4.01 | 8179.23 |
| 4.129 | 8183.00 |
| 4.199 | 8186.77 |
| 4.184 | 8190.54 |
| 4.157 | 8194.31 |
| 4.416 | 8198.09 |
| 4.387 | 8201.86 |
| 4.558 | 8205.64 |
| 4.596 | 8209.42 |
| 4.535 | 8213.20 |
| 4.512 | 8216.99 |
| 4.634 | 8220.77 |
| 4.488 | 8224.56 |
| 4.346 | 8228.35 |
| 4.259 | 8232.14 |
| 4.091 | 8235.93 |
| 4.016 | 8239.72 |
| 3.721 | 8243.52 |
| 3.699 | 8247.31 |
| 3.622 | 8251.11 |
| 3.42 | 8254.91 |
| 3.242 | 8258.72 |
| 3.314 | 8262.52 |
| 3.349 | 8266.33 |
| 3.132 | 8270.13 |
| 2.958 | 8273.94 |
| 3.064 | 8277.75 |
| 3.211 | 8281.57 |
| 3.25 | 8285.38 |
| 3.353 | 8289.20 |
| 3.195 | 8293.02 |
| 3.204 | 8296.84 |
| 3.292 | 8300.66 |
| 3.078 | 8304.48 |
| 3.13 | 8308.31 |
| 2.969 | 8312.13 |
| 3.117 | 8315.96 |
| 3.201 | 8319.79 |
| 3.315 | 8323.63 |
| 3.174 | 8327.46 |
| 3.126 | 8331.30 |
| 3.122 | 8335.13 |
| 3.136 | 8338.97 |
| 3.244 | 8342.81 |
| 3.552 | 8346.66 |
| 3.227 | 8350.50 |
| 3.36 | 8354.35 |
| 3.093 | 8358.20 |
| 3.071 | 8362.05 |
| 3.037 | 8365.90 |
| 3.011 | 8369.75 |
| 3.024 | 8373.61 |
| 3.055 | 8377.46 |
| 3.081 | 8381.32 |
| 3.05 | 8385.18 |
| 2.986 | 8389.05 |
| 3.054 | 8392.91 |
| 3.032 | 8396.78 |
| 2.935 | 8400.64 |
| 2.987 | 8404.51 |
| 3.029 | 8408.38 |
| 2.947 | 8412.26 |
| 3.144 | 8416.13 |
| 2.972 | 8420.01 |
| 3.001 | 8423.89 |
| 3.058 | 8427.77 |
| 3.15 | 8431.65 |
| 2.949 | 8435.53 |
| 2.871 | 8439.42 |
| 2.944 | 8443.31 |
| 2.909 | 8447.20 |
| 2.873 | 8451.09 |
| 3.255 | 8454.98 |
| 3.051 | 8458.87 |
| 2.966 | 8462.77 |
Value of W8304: 0.15 mag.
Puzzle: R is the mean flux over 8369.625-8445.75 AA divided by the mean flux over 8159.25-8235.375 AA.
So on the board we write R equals 0.72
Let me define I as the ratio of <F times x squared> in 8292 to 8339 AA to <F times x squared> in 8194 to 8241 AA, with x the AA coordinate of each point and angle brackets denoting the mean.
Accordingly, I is 0.7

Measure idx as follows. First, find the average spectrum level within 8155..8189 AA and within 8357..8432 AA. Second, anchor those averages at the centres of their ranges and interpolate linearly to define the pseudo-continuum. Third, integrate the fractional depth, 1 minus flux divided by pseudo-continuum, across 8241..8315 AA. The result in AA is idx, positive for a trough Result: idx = 3.4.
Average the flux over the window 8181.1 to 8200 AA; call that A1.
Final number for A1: 4.22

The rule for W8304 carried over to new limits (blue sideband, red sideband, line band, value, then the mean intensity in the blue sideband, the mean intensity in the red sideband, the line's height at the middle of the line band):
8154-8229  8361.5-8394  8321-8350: 0.02 mag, 4.14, 3.04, 3.29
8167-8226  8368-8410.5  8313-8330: 0.09 mag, 4.25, 3.02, 3.45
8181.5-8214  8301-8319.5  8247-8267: 0.08 mag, 4.35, 3.1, 3.69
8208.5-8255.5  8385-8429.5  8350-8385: 0.06 mag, 4.16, 3.01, 3.27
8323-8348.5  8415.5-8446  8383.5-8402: 0.03 mag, 3.23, 3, 3.09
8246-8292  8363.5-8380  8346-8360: -0.07 mag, 3.29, 3.04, 3.08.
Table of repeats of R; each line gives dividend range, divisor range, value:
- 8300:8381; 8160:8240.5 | 0.75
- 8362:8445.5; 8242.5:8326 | 0.93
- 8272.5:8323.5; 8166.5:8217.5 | 0.75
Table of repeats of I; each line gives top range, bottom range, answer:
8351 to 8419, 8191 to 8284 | 0.81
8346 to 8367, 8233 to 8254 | 0.86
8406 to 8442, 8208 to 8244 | 0.73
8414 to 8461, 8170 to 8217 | 0.76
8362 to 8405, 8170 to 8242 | 0.74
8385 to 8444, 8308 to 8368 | 0.96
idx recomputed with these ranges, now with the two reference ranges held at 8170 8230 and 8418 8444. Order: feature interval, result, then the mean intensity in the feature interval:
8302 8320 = 2.8 AA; 3.1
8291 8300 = 1.3 AA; 3.21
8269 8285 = 3.1 AA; 3.1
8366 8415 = 3.1 AA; 3.02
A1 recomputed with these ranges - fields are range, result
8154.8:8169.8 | 3.59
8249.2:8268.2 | 3.39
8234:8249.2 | 3.88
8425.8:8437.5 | 3.05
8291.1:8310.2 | 3.18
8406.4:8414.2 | 2.99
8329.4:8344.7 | 3.16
